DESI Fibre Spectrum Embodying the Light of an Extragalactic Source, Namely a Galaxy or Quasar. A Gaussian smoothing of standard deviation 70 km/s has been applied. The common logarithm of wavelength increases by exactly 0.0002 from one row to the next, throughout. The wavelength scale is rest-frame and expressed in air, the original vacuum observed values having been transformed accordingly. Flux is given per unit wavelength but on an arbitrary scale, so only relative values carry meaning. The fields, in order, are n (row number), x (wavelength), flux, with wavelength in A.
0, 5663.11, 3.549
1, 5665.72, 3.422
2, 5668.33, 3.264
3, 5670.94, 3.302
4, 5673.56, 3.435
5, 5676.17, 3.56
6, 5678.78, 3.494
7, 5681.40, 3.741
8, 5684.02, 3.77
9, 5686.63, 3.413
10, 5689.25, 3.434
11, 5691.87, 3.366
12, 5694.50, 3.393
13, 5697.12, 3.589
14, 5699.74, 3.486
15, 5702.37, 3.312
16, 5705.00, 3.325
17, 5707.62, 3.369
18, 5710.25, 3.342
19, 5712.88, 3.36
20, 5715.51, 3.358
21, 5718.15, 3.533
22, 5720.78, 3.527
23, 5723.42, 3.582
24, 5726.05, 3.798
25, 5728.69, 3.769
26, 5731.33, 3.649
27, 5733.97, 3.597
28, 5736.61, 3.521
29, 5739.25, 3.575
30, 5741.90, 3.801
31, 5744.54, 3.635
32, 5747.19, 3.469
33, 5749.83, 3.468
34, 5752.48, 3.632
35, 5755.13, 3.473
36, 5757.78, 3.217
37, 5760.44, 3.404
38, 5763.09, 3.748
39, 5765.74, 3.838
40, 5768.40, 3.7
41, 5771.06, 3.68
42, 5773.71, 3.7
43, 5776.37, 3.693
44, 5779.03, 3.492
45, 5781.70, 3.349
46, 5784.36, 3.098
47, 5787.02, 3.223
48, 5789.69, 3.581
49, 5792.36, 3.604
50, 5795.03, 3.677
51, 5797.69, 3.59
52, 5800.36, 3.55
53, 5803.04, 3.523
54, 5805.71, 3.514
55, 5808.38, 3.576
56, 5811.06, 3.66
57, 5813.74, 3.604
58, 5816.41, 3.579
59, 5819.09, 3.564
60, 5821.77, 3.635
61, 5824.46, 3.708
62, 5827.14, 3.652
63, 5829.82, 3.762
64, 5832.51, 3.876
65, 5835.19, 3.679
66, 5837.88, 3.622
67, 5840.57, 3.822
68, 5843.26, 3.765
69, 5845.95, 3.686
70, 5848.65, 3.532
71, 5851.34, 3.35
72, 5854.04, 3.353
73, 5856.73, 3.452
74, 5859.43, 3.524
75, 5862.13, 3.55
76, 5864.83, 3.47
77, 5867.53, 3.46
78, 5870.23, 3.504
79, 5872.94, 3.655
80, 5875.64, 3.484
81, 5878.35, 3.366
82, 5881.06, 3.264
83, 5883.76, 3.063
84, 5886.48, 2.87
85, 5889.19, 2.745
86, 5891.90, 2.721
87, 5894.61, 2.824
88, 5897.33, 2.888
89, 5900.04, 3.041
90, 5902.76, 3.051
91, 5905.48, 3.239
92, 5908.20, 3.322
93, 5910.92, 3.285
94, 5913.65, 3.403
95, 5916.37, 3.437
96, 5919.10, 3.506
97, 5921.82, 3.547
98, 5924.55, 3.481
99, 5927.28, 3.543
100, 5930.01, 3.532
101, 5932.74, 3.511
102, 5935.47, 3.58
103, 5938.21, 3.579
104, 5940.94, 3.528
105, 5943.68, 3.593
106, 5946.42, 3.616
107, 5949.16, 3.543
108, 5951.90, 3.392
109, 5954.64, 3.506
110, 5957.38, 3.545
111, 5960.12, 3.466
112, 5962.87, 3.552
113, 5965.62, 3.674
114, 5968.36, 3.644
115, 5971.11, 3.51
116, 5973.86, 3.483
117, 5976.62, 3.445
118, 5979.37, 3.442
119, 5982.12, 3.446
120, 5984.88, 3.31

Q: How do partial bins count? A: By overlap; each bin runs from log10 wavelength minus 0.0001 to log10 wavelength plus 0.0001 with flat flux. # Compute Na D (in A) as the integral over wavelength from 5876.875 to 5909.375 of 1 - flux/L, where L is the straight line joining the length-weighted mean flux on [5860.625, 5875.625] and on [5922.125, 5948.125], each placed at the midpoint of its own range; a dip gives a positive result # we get 4.61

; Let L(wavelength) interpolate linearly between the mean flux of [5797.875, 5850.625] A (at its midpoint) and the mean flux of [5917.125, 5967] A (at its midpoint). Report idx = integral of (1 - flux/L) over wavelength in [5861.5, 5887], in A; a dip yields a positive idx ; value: 1.6 A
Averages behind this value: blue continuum 3.64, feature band 3.38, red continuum 3.54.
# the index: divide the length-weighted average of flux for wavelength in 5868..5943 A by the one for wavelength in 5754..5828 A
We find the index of 0.9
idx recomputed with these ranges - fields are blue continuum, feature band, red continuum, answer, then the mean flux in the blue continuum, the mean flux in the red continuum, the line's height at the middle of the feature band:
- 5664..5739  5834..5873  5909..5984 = -0.6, 3.49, 3.51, 3.5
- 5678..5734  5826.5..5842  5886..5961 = -1.5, 3.51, 3.34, 3.41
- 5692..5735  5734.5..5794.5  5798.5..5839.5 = 0.3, 3.49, 3.63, 3.56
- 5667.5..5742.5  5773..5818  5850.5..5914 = -2.1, 3.5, 3.24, 3.37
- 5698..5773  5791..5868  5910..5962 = -1.6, 3.54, 3.51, 3.53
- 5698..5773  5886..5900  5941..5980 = 2.8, 3.54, 3.53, 3.53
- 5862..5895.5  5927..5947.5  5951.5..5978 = -0.8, 3.22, 3.53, 3.43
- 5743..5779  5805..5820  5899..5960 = -0.2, 3.59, 3.45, 3.54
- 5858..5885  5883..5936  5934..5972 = 4.0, 3.44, 3.55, 3.49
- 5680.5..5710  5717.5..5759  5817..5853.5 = -0.7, 3.46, 3.66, 3.52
